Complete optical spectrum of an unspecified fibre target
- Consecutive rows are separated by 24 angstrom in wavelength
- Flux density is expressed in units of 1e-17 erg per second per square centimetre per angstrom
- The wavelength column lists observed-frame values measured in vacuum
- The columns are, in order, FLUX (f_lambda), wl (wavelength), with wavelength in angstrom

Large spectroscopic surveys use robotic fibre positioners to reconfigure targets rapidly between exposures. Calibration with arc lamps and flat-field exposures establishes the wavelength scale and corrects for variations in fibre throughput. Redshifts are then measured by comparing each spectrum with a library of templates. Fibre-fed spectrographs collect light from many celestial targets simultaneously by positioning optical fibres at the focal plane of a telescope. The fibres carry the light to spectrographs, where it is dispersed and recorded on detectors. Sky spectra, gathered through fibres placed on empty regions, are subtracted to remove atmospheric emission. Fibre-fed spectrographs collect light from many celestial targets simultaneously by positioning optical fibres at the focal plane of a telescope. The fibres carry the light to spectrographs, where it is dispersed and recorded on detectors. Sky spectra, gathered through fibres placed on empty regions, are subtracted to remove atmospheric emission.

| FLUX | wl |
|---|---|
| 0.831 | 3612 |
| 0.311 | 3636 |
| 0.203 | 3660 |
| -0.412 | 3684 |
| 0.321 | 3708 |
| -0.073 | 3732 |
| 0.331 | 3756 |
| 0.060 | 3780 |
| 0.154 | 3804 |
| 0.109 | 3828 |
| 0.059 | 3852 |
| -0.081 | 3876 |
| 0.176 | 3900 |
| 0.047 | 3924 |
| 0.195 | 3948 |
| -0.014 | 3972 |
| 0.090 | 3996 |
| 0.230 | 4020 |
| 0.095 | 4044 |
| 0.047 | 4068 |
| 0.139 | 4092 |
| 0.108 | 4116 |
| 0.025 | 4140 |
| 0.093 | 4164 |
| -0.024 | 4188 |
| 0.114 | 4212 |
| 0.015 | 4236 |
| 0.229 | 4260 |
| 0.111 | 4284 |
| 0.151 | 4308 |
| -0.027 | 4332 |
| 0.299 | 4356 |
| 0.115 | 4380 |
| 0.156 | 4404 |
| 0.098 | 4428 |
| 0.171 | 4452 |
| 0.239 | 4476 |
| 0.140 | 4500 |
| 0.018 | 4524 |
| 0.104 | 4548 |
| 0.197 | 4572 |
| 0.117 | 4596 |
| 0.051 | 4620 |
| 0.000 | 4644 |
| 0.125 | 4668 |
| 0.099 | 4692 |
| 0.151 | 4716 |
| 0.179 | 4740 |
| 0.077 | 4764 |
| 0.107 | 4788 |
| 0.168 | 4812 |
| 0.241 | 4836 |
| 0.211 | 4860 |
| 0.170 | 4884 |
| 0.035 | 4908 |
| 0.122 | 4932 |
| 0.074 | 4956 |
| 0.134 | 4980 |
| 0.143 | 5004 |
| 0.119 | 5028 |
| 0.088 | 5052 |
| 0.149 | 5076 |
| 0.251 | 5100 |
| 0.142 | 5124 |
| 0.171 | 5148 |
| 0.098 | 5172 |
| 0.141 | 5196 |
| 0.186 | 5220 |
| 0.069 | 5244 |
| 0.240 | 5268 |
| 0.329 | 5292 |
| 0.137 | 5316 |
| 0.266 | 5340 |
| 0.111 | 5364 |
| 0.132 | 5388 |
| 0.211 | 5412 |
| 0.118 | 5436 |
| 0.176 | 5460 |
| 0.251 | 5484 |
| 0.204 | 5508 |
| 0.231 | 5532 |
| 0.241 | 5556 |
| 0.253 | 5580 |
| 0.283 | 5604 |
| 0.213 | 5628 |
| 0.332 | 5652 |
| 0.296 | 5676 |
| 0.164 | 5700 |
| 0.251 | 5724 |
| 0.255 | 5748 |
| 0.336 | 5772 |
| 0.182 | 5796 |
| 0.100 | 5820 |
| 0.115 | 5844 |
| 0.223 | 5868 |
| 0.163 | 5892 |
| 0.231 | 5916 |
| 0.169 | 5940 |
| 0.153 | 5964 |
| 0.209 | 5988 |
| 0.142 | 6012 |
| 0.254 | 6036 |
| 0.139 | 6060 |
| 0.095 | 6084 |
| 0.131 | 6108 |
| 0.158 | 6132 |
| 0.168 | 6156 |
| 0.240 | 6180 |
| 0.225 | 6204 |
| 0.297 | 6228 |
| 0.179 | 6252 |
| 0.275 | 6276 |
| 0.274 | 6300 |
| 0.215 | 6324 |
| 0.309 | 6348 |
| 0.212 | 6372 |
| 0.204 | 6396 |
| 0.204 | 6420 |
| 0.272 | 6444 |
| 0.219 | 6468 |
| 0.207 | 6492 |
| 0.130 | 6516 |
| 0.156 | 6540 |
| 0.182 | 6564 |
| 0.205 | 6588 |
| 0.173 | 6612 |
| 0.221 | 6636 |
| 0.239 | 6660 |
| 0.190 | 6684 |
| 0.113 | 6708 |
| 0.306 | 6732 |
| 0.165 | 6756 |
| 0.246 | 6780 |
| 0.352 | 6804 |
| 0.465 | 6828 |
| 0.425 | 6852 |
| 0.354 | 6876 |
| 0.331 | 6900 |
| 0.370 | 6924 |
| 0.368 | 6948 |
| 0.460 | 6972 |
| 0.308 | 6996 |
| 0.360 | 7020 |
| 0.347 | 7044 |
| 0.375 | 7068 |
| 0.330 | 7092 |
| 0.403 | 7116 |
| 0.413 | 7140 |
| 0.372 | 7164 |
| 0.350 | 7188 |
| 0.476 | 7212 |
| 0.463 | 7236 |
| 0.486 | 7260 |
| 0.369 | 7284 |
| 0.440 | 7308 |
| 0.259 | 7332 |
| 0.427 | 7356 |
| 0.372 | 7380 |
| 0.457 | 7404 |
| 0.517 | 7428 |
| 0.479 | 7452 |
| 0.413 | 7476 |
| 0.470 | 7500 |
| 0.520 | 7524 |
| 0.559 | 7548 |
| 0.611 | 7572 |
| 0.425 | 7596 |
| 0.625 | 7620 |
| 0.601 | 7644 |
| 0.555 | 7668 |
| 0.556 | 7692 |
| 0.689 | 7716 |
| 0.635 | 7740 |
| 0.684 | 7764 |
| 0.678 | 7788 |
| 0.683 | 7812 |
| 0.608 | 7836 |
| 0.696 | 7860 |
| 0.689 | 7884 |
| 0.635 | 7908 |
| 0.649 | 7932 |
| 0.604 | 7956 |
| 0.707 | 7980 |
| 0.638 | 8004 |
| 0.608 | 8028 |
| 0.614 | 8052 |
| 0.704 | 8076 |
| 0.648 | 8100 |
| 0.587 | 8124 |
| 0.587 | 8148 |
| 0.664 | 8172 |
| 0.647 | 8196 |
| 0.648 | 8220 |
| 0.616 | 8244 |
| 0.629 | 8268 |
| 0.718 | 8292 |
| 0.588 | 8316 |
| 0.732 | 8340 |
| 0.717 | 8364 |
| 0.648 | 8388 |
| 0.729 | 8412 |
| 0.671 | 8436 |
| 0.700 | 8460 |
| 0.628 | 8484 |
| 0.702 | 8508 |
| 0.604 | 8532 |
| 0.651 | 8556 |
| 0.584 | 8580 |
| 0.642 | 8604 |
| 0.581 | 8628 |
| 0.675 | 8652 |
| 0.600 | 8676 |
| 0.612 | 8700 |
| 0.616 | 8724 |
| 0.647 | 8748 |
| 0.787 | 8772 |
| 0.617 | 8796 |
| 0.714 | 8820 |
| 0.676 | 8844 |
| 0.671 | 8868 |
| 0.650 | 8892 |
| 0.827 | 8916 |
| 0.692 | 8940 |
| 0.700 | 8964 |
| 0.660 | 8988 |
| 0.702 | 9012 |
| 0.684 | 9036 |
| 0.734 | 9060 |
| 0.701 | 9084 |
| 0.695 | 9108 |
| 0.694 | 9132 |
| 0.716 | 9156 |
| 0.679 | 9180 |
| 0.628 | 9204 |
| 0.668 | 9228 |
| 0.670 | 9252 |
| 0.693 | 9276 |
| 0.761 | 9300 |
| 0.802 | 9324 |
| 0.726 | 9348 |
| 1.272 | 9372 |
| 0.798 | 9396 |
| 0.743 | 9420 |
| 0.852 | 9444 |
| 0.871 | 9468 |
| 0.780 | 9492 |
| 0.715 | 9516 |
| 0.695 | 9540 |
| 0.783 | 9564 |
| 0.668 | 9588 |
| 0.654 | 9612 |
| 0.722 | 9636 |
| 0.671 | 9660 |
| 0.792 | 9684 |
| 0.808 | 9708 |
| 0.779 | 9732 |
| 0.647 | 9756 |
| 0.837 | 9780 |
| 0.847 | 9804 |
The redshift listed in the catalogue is 0.702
